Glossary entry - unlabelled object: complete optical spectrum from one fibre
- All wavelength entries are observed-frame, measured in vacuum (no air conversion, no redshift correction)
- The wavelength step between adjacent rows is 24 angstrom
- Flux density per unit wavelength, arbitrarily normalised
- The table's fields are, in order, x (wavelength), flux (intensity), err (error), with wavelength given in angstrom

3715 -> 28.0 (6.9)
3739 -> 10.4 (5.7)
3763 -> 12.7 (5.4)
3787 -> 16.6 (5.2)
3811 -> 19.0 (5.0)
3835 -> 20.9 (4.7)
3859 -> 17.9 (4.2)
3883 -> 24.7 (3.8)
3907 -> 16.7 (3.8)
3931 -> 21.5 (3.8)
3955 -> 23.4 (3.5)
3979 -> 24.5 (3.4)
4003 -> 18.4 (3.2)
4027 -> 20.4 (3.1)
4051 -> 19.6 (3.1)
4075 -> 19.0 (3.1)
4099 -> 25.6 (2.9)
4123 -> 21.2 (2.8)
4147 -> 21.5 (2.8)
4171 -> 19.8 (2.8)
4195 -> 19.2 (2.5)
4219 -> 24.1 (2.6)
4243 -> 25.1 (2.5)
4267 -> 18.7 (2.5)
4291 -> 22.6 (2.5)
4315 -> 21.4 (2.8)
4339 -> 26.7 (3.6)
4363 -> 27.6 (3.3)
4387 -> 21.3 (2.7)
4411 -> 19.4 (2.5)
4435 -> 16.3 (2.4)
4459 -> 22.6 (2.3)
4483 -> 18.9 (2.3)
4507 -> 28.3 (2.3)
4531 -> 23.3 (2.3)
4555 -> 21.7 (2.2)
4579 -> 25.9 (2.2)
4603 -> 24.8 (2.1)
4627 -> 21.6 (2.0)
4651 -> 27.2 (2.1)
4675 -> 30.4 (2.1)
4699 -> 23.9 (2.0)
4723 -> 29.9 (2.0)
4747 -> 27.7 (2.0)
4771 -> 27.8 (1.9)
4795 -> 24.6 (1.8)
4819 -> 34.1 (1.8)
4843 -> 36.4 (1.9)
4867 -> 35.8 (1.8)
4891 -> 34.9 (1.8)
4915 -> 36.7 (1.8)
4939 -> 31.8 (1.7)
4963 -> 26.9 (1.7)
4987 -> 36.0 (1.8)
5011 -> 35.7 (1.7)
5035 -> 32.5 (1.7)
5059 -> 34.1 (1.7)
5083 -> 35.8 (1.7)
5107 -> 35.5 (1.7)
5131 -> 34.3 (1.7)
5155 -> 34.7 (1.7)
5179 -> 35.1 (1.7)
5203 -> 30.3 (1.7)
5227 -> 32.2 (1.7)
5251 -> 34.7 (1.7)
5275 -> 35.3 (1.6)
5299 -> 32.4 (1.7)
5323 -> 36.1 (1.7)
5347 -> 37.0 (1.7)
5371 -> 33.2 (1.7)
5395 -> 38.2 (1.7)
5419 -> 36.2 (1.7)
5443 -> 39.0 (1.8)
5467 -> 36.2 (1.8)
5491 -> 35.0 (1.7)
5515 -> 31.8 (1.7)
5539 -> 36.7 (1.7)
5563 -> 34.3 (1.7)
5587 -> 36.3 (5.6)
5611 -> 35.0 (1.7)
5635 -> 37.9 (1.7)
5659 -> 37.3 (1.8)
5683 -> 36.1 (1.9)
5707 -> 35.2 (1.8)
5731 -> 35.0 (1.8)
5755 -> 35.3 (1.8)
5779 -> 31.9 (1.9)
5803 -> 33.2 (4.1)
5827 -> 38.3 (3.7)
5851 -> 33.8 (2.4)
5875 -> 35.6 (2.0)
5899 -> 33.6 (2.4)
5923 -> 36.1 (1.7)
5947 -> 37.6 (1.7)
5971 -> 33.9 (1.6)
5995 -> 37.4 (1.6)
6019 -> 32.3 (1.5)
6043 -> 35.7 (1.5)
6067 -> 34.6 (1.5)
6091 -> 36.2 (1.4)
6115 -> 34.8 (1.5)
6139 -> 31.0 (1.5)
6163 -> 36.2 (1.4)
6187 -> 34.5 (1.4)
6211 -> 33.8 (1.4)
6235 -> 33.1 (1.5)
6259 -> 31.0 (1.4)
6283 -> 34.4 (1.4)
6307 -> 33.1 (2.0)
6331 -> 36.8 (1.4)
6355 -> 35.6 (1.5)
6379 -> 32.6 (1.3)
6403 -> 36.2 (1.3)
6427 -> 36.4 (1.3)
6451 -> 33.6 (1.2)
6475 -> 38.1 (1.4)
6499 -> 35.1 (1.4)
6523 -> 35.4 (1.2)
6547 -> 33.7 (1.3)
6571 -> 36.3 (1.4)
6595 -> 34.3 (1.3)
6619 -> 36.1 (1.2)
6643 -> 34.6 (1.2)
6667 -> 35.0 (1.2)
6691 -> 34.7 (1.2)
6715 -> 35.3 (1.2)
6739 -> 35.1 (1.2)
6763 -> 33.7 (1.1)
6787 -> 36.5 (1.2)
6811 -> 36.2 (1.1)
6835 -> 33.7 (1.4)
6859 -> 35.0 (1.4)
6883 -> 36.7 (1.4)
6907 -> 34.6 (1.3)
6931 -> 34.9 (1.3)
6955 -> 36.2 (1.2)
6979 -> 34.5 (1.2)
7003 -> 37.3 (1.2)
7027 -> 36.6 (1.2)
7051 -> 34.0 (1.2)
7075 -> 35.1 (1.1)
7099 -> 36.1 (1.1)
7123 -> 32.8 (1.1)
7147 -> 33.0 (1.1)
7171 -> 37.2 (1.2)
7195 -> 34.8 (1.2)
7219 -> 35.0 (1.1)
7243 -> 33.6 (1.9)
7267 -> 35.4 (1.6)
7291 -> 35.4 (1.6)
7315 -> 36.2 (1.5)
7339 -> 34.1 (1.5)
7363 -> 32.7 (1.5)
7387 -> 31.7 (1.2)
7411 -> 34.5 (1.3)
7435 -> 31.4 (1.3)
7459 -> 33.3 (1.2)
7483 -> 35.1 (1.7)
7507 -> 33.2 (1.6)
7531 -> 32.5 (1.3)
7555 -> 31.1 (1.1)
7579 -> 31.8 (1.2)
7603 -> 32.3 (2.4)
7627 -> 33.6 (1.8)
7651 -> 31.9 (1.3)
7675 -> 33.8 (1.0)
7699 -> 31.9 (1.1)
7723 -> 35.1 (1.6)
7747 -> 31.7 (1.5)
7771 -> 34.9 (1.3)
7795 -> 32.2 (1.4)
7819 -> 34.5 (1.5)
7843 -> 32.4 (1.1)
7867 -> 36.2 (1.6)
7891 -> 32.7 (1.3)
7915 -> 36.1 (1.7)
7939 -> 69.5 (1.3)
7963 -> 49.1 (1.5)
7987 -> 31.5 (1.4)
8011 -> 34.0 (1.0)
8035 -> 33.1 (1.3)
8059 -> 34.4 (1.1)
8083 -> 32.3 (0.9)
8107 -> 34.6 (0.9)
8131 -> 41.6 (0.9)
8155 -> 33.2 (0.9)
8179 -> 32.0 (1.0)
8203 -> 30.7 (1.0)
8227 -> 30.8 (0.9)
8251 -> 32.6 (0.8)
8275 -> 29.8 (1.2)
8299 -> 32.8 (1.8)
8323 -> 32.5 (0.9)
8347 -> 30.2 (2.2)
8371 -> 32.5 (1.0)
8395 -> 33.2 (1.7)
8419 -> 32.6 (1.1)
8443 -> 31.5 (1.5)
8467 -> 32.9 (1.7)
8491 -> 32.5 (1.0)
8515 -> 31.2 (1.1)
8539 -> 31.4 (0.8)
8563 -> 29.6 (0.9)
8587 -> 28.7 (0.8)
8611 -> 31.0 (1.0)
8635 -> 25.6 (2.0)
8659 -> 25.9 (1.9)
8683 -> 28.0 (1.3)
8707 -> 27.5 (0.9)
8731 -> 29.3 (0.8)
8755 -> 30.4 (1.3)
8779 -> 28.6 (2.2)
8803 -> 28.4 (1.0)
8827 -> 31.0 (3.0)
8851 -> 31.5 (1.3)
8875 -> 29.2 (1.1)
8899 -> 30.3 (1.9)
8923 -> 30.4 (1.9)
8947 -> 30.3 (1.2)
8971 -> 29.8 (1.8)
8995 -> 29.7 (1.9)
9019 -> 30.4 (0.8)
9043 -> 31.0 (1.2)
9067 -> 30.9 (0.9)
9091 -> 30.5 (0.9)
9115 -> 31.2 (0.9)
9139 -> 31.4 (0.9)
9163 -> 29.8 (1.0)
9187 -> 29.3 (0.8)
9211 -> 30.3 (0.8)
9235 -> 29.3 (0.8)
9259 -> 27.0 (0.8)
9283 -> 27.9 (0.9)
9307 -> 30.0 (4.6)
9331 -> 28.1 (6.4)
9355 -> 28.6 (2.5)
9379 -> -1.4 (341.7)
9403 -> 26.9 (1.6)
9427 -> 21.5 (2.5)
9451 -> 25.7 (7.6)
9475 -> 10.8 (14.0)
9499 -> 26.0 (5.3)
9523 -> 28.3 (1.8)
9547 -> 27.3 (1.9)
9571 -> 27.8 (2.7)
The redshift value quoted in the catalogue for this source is 0.209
